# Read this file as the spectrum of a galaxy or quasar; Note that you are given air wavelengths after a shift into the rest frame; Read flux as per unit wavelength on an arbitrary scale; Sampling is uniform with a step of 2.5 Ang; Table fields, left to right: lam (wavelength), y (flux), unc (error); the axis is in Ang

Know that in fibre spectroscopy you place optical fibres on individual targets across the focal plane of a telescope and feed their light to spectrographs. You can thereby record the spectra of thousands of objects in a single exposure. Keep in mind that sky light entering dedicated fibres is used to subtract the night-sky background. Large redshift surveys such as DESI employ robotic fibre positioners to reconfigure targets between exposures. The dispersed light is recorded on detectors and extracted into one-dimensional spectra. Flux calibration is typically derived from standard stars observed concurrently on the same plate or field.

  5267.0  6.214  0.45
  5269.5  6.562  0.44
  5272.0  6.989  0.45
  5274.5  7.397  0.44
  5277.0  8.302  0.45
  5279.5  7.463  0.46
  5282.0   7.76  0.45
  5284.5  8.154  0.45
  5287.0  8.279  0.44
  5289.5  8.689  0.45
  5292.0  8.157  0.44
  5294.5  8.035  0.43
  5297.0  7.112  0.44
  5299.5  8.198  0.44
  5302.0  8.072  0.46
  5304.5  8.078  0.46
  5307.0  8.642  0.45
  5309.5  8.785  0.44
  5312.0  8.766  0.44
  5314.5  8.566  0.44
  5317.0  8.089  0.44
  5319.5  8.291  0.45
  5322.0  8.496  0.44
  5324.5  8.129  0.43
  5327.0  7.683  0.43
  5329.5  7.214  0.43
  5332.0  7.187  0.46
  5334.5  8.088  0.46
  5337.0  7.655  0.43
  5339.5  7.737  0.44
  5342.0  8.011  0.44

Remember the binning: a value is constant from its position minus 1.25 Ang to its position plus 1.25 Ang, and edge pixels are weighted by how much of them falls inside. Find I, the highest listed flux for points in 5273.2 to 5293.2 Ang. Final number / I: 8.689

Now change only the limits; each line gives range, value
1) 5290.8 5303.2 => 8.198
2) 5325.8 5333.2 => 7.683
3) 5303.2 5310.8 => 8.785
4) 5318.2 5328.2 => 8.496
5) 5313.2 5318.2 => 8.566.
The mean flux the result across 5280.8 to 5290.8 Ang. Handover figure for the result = 8.22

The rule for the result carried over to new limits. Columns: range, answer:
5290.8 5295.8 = 8.09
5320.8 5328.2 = 8.1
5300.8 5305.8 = 8.08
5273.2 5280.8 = 7.72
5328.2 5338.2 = 7.54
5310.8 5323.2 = 8.44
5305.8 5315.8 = 8.69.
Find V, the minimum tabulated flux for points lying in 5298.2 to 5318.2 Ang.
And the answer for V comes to 8.072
